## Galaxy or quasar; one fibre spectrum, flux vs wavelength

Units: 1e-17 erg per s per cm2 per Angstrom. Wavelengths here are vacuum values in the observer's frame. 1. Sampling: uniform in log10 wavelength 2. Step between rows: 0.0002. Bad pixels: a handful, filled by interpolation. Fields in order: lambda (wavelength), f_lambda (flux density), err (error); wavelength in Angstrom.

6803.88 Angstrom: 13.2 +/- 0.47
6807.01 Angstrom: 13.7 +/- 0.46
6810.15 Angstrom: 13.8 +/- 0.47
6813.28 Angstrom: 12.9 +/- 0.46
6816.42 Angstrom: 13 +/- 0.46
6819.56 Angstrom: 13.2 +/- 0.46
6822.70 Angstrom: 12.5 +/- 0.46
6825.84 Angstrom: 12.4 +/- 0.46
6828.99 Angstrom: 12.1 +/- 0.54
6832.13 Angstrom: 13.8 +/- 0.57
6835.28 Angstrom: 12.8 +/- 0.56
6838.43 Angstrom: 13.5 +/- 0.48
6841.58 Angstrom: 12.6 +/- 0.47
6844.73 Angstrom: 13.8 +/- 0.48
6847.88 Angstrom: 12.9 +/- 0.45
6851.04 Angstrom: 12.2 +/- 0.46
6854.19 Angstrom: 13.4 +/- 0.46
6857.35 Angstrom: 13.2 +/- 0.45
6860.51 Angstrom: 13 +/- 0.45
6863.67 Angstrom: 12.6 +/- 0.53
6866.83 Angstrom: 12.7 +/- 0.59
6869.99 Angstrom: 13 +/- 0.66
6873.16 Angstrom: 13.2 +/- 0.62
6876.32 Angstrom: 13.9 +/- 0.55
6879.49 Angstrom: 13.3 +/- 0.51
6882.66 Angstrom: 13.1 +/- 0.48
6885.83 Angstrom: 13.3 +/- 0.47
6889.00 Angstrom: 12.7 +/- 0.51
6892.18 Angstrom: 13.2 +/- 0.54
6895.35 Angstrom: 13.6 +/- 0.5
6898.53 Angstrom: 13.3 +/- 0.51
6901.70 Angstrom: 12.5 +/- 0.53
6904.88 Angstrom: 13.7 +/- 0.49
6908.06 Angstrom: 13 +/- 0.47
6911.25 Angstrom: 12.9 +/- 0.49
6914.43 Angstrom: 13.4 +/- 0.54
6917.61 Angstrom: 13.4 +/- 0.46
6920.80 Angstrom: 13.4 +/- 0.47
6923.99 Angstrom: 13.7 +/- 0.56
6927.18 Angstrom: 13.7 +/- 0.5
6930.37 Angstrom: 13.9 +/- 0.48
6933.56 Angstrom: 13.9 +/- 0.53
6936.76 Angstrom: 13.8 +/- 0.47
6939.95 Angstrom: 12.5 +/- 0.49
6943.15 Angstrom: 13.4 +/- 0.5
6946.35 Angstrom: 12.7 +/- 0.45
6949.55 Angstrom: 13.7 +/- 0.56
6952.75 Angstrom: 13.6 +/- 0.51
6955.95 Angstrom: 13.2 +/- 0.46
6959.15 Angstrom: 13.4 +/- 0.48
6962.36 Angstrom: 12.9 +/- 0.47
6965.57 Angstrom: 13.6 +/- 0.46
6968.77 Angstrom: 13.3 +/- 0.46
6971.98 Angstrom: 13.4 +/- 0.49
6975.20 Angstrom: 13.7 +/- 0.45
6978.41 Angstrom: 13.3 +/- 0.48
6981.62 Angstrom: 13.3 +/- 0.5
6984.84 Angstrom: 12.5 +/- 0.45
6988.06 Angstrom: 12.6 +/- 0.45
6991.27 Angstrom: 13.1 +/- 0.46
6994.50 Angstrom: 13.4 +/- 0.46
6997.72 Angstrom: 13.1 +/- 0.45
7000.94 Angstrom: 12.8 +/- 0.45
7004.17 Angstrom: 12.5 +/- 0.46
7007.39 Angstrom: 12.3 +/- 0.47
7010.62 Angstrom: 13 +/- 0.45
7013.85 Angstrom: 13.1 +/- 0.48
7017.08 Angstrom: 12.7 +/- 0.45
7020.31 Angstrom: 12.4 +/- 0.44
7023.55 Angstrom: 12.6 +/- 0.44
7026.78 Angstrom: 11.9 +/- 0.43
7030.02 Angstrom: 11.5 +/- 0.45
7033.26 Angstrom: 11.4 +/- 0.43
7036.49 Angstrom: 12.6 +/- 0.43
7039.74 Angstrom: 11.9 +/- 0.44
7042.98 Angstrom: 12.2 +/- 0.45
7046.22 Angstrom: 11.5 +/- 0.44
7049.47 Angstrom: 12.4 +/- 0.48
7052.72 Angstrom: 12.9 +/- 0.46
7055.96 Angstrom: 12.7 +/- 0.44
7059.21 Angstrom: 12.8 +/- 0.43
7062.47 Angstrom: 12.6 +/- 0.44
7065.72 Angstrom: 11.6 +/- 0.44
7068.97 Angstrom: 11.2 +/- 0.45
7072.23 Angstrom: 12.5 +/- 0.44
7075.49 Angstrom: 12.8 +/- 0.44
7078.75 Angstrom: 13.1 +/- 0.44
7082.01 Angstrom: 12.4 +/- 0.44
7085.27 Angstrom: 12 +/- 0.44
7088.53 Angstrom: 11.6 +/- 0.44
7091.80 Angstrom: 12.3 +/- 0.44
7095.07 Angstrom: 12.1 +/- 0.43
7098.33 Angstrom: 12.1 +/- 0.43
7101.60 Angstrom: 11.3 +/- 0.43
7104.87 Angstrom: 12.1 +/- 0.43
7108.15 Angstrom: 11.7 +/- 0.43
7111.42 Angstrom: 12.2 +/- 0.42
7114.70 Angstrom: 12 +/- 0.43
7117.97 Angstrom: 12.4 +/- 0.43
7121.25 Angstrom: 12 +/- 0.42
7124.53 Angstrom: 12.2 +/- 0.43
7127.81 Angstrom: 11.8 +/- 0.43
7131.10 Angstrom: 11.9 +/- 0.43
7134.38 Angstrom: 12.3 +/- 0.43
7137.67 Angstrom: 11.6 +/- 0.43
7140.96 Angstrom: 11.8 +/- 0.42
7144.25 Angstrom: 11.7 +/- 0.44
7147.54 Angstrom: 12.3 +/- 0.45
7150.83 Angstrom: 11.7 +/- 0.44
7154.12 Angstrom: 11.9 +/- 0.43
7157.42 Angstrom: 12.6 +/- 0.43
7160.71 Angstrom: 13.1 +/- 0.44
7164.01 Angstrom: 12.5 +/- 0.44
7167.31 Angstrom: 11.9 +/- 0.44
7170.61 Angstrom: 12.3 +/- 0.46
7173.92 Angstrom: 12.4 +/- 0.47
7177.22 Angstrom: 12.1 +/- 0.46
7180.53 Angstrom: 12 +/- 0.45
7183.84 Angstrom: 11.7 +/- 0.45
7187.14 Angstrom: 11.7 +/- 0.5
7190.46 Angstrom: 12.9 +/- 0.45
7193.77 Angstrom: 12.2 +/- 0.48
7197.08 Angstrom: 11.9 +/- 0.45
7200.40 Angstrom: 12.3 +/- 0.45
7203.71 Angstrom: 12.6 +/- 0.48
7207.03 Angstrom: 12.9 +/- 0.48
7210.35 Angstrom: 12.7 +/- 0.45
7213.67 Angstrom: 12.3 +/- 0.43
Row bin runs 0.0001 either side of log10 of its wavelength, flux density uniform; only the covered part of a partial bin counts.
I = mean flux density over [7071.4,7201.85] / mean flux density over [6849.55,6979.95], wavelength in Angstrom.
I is 0.91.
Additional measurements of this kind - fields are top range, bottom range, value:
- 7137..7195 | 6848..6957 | 0.92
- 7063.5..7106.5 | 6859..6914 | 0.92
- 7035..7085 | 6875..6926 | 0.93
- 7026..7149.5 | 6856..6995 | 0.91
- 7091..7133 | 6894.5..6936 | 0.89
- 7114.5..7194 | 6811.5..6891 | 0.93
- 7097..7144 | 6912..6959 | 0.89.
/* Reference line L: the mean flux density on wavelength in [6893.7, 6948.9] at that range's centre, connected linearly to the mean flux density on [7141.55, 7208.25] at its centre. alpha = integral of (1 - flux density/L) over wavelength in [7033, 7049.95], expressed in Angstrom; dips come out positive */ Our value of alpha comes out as 1.1 Angstrom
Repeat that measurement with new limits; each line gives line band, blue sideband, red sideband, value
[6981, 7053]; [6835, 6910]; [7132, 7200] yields 0.8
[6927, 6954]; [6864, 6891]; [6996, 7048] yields -1.4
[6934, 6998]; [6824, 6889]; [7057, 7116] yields -3.2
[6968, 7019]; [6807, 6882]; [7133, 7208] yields -1.4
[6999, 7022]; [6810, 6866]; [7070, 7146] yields -0.6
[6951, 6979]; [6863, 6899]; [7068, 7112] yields -1.4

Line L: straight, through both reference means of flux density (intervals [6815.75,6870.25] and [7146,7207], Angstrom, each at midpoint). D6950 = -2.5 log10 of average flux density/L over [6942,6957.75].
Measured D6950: -0.051 mag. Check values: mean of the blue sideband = 12.9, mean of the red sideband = 12.2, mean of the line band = 13.3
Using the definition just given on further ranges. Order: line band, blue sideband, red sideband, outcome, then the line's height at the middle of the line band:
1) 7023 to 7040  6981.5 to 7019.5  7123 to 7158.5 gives 0.061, 12.6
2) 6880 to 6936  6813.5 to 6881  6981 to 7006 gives -0.032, 13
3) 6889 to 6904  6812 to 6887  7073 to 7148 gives -0.024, 12.8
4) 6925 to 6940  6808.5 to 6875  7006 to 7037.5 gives -0.083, 12.7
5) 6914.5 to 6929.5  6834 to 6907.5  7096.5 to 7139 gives -0.056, 12.9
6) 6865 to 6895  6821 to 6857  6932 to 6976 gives -0.008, 13.1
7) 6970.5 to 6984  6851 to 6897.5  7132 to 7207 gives -0.048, 12.8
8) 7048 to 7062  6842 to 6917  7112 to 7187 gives -0.021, 12.5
